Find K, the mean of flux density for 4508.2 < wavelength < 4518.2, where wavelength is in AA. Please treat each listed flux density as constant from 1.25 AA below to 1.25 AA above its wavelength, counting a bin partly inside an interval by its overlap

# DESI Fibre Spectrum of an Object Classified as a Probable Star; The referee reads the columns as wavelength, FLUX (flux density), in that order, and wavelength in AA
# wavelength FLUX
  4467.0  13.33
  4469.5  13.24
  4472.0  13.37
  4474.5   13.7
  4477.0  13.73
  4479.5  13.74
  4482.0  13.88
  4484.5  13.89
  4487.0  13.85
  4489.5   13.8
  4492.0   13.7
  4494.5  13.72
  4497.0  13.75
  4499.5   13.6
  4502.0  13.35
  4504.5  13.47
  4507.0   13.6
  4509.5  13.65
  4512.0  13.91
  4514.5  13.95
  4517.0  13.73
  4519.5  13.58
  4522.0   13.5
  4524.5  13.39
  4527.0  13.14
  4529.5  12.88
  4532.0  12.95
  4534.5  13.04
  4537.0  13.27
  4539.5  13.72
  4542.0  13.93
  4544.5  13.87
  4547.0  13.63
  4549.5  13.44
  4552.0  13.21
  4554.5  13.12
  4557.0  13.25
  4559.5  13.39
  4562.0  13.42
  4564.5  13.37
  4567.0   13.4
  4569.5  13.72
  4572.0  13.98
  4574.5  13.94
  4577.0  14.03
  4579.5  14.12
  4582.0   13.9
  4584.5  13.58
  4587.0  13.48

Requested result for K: 13.8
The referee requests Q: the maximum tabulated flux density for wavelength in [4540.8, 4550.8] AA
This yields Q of 13.93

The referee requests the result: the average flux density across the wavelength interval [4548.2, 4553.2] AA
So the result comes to 13.3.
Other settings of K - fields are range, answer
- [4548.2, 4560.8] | 13.3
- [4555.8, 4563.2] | 13.4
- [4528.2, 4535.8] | 13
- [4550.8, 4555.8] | 13.2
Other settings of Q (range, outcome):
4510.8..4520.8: 13.95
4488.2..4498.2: 13.8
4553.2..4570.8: 13.72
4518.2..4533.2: 13.58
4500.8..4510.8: 13.65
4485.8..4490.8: 13.85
